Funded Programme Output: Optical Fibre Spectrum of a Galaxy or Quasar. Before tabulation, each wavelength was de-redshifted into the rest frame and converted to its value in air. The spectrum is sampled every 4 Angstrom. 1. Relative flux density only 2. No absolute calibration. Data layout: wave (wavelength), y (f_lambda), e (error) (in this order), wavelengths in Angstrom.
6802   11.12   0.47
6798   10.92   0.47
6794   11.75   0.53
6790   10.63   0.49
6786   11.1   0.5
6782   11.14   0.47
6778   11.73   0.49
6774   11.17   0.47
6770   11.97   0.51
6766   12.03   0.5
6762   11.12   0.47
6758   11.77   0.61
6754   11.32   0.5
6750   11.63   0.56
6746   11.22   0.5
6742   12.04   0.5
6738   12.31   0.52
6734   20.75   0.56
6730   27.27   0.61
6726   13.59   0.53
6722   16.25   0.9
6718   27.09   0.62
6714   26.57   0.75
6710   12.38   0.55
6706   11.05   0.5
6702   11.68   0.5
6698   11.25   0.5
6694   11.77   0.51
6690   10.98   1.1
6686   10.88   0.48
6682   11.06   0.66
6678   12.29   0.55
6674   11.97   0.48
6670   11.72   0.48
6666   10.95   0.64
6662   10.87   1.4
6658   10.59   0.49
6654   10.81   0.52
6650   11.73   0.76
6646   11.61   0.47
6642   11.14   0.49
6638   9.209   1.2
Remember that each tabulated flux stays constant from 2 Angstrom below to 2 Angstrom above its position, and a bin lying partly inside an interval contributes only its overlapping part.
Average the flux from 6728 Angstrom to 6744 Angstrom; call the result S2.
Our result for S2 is 18.1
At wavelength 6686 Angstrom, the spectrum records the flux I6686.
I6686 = 10.88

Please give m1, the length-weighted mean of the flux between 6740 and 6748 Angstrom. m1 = 11.6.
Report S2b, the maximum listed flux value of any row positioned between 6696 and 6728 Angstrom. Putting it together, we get 27.09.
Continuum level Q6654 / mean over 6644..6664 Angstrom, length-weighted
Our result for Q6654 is 11.1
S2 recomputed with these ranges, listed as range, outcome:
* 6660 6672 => 11.2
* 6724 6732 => 20.4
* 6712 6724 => 23.3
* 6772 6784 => 11.3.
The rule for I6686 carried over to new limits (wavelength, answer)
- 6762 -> 11.12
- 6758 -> 11.77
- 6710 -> 12.38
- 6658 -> 10.59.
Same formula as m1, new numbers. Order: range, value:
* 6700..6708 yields 11.4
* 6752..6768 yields 11.6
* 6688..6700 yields 11.3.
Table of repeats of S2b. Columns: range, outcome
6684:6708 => 11.77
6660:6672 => 11.72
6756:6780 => 12.03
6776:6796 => 11.75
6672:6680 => 12.29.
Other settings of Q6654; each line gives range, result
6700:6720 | 17.8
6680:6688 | 11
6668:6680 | 12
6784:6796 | 11.2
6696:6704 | 11.5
